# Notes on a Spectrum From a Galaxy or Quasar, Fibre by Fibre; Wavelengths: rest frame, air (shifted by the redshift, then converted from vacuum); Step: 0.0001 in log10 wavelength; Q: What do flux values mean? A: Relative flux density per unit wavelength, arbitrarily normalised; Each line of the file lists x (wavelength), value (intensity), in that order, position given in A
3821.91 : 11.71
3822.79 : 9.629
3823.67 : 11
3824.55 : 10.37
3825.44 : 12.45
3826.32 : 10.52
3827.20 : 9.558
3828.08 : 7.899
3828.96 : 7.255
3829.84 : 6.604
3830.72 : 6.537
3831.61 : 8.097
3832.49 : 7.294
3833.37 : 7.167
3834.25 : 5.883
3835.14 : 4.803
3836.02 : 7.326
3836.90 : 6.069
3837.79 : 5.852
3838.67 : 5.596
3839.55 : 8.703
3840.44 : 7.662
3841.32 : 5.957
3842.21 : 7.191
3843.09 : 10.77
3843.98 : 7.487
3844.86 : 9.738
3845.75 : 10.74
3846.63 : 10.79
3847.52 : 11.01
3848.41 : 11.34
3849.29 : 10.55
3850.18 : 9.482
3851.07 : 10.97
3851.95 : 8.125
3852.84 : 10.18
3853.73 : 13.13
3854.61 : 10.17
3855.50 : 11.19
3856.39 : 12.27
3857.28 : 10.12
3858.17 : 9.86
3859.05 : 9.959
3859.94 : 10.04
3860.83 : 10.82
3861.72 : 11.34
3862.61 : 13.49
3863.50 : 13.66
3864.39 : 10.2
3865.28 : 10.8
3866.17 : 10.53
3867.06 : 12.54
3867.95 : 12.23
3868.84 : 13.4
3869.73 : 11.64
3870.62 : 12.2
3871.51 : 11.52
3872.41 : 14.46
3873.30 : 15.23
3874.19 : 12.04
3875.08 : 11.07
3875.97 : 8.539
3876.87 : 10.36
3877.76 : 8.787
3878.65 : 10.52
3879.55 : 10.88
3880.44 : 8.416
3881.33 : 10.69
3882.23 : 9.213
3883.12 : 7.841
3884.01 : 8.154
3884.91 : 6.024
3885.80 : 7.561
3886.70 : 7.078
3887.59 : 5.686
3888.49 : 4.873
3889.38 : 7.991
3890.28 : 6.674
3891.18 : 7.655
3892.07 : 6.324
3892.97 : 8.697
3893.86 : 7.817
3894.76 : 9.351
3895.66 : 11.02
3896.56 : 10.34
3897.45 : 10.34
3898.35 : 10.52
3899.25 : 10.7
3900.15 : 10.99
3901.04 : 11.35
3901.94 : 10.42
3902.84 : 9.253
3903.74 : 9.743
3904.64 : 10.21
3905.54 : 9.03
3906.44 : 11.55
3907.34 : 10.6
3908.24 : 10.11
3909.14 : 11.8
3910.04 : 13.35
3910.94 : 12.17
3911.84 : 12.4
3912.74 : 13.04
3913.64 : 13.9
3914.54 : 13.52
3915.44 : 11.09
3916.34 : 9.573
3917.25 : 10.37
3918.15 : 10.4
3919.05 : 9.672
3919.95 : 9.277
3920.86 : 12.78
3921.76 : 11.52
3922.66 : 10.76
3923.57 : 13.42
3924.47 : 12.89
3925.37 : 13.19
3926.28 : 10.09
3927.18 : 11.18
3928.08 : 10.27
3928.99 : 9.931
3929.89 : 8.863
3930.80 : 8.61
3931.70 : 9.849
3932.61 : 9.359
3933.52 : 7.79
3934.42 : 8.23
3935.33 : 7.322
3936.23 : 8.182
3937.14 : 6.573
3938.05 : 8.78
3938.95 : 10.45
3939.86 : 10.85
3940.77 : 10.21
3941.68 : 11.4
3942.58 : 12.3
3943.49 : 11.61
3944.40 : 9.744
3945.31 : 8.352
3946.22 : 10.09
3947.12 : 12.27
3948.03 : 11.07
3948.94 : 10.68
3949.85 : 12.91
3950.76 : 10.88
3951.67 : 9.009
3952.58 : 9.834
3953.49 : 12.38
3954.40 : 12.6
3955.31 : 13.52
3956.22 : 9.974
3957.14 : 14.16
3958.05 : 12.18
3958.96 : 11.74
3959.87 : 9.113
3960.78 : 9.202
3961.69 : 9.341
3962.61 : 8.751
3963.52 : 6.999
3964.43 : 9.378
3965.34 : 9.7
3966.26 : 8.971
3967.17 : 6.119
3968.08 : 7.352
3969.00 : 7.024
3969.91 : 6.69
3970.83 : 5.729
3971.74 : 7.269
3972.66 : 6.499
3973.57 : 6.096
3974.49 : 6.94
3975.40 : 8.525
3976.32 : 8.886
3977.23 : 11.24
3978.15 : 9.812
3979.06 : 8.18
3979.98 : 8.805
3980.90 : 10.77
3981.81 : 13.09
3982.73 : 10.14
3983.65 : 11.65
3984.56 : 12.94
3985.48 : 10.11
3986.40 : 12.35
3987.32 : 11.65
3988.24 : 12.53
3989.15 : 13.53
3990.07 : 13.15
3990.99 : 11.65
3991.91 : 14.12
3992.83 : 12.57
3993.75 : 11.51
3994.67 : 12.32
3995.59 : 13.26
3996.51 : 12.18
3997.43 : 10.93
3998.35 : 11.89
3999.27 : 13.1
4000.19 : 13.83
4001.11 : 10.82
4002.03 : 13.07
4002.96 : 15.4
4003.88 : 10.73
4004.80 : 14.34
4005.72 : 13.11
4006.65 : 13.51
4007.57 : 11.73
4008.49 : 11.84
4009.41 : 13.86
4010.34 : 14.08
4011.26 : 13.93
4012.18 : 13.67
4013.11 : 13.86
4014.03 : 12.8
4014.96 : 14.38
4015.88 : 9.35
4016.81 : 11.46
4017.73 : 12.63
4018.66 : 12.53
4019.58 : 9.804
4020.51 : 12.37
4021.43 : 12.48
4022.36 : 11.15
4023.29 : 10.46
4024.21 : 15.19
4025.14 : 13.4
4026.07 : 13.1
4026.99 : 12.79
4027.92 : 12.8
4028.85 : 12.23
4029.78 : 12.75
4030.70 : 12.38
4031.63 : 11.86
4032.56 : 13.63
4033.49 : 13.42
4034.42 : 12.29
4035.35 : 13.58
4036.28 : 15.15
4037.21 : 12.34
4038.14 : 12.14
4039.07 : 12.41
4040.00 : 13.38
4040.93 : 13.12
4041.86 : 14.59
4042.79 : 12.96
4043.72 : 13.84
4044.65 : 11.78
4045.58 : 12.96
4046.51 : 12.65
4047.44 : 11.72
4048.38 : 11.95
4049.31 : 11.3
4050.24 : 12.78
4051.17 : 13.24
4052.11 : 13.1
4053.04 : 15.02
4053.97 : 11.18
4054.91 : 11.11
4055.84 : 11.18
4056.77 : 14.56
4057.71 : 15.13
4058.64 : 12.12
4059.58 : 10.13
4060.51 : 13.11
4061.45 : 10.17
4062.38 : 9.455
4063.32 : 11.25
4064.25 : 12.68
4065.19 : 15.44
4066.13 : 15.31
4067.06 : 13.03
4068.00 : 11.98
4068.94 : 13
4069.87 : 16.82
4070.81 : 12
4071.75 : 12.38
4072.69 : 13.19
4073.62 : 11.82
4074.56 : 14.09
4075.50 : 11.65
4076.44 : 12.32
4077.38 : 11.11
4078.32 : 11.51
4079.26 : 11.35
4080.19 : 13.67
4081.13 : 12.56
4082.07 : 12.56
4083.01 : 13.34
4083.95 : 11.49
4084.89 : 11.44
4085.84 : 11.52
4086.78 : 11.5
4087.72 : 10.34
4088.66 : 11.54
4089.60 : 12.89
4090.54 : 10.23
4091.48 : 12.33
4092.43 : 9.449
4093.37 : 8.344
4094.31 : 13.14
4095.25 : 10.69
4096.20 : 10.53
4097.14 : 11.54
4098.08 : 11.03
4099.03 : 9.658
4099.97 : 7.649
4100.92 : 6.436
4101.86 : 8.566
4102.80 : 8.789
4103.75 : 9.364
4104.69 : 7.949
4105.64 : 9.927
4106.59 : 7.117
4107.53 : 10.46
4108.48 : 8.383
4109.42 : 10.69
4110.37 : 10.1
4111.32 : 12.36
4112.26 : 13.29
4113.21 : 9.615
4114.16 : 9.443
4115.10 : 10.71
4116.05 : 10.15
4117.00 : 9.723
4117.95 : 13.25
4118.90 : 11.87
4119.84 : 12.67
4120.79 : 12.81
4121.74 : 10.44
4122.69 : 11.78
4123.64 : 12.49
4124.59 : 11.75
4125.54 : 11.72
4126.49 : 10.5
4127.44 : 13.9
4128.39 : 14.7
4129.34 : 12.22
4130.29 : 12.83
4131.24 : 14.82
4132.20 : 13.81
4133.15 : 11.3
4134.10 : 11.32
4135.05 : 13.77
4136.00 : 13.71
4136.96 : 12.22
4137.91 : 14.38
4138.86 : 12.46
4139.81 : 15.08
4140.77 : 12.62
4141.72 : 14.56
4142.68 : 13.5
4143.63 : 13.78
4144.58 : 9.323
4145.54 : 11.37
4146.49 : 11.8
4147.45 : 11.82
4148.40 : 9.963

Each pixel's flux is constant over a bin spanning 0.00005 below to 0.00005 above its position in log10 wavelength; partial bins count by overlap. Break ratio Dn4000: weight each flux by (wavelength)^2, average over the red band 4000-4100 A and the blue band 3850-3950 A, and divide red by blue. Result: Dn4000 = 1.3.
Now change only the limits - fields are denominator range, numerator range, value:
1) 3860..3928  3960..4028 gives 1.12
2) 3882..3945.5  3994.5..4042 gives 1.36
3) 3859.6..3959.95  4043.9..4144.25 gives 1.24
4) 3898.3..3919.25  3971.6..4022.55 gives 1.10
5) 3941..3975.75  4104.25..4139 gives 1.31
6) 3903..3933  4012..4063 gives 1.21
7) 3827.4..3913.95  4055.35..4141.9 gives 1.35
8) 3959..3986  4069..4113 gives 1.32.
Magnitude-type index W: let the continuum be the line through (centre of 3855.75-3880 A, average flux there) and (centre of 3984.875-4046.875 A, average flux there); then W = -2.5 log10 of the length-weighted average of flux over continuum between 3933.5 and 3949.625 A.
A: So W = 0.22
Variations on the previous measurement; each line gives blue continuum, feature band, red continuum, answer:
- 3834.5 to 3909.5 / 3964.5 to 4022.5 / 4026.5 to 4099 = 0.02 mag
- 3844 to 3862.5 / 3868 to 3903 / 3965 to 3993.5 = 0.08 mag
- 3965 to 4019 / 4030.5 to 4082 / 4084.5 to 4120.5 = -0.18 mag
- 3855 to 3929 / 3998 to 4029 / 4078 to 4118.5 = -0.20 mag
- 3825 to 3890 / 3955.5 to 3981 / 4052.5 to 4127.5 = 0.19 mag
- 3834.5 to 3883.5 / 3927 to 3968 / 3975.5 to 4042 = 0.15 mag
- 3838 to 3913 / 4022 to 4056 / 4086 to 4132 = -0.20 mag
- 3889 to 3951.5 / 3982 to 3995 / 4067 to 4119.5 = -0.15 mag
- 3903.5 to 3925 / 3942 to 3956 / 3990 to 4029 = 0.07 mag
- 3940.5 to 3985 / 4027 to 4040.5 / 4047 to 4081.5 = -0.10 mag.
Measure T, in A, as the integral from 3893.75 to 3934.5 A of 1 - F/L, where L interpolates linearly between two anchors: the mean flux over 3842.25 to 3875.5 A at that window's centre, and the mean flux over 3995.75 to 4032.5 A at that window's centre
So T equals 3.3 A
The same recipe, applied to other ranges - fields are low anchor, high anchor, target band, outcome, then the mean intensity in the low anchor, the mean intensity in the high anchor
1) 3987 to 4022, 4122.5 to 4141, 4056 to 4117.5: 7.1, 12.6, 12.9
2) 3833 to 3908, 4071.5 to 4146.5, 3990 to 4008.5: -3.4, 9.68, 11.5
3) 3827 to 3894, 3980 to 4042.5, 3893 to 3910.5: -0.3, 9.36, 12.6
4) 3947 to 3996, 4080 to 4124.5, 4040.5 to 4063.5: -4.0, 10.3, 10.8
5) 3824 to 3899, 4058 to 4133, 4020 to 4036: -2.6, 9.47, 11.5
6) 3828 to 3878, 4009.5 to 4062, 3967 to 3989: 4.7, 9.83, 12.7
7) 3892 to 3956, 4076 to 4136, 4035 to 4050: -2.6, 10.6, 11.2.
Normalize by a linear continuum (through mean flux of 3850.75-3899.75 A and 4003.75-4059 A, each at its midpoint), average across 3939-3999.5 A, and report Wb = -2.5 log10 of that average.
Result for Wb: 0.12 mag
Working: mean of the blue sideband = 10.1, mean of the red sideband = 12.8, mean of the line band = 10.4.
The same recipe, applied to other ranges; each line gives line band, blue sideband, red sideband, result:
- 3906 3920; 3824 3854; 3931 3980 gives -0.25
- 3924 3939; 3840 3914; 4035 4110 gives 0.13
